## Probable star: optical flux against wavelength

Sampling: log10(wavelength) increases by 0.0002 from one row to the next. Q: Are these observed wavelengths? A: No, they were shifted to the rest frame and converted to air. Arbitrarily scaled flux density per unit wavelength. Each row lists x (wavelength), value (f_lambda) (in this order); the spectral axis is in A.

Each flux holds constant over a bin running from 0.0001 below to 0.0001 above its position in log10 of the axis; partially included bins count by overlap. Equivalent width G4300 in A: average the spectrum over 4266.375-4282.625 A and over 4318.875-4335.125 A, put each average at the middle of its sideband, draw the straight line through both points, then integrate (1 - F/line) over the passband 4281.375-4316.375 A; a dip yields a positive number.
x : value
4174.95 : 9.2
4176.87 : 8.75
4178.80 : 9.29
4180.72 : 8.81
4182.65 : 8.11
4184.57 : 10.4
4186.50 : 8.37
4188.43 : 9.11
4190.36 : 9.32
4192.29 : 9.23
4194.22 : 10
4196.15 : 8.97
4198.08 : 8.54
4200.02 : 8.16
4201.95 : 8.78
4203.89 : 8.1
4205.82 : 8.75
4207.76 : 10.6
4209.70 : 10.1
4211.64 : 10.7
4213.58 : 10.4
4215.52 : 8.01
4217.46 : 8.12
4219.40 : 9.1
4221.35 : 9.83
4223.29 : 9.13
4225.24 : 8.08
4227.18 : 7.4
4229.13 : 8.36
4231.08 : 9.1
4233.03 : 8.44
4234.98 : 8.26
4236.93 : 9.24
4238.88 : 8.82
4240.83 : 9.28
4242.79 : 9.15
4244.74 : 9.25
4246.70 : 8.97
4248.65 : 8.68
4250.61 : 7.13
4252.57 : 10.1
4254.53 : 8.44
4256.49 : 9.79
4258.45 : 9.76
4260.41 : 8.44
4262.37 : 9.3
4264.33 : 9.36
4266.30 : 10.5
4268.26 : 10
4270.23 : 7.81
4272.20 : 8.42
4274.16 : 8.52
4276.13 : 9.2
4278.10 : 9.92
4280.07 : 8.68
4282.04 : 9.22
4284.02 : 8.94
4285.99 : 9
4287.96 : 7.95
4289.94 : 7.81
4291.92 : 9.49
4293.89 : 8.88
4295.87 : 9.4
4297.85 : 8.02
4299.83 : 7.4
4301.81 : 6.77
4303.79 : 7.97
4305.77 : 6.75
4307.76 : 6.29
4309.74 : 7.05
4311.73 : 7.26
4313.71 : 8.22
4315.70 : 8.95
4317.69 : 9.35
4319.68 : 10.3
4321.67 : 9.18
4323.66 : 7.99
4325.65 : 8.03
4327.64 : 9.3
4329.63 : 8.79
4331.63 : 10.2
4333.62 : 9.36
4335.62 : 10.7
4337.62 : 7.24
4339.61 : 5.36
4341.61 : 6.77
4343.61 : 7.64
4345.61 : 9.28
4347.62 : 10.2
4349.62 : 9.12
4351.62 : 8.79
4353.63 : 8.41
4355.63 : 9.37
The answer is 4.1 A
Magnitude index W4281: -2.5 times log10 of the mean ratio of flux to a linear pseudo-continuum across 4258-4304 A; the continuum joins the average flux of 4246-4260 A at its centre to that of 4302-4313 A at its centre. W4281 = -0.10 mag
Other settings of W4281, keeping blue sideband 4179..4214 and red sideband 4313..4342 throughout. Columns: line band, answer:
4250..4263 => -0.01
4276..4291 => 0.01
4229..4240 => 0.04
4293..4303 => 0.09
